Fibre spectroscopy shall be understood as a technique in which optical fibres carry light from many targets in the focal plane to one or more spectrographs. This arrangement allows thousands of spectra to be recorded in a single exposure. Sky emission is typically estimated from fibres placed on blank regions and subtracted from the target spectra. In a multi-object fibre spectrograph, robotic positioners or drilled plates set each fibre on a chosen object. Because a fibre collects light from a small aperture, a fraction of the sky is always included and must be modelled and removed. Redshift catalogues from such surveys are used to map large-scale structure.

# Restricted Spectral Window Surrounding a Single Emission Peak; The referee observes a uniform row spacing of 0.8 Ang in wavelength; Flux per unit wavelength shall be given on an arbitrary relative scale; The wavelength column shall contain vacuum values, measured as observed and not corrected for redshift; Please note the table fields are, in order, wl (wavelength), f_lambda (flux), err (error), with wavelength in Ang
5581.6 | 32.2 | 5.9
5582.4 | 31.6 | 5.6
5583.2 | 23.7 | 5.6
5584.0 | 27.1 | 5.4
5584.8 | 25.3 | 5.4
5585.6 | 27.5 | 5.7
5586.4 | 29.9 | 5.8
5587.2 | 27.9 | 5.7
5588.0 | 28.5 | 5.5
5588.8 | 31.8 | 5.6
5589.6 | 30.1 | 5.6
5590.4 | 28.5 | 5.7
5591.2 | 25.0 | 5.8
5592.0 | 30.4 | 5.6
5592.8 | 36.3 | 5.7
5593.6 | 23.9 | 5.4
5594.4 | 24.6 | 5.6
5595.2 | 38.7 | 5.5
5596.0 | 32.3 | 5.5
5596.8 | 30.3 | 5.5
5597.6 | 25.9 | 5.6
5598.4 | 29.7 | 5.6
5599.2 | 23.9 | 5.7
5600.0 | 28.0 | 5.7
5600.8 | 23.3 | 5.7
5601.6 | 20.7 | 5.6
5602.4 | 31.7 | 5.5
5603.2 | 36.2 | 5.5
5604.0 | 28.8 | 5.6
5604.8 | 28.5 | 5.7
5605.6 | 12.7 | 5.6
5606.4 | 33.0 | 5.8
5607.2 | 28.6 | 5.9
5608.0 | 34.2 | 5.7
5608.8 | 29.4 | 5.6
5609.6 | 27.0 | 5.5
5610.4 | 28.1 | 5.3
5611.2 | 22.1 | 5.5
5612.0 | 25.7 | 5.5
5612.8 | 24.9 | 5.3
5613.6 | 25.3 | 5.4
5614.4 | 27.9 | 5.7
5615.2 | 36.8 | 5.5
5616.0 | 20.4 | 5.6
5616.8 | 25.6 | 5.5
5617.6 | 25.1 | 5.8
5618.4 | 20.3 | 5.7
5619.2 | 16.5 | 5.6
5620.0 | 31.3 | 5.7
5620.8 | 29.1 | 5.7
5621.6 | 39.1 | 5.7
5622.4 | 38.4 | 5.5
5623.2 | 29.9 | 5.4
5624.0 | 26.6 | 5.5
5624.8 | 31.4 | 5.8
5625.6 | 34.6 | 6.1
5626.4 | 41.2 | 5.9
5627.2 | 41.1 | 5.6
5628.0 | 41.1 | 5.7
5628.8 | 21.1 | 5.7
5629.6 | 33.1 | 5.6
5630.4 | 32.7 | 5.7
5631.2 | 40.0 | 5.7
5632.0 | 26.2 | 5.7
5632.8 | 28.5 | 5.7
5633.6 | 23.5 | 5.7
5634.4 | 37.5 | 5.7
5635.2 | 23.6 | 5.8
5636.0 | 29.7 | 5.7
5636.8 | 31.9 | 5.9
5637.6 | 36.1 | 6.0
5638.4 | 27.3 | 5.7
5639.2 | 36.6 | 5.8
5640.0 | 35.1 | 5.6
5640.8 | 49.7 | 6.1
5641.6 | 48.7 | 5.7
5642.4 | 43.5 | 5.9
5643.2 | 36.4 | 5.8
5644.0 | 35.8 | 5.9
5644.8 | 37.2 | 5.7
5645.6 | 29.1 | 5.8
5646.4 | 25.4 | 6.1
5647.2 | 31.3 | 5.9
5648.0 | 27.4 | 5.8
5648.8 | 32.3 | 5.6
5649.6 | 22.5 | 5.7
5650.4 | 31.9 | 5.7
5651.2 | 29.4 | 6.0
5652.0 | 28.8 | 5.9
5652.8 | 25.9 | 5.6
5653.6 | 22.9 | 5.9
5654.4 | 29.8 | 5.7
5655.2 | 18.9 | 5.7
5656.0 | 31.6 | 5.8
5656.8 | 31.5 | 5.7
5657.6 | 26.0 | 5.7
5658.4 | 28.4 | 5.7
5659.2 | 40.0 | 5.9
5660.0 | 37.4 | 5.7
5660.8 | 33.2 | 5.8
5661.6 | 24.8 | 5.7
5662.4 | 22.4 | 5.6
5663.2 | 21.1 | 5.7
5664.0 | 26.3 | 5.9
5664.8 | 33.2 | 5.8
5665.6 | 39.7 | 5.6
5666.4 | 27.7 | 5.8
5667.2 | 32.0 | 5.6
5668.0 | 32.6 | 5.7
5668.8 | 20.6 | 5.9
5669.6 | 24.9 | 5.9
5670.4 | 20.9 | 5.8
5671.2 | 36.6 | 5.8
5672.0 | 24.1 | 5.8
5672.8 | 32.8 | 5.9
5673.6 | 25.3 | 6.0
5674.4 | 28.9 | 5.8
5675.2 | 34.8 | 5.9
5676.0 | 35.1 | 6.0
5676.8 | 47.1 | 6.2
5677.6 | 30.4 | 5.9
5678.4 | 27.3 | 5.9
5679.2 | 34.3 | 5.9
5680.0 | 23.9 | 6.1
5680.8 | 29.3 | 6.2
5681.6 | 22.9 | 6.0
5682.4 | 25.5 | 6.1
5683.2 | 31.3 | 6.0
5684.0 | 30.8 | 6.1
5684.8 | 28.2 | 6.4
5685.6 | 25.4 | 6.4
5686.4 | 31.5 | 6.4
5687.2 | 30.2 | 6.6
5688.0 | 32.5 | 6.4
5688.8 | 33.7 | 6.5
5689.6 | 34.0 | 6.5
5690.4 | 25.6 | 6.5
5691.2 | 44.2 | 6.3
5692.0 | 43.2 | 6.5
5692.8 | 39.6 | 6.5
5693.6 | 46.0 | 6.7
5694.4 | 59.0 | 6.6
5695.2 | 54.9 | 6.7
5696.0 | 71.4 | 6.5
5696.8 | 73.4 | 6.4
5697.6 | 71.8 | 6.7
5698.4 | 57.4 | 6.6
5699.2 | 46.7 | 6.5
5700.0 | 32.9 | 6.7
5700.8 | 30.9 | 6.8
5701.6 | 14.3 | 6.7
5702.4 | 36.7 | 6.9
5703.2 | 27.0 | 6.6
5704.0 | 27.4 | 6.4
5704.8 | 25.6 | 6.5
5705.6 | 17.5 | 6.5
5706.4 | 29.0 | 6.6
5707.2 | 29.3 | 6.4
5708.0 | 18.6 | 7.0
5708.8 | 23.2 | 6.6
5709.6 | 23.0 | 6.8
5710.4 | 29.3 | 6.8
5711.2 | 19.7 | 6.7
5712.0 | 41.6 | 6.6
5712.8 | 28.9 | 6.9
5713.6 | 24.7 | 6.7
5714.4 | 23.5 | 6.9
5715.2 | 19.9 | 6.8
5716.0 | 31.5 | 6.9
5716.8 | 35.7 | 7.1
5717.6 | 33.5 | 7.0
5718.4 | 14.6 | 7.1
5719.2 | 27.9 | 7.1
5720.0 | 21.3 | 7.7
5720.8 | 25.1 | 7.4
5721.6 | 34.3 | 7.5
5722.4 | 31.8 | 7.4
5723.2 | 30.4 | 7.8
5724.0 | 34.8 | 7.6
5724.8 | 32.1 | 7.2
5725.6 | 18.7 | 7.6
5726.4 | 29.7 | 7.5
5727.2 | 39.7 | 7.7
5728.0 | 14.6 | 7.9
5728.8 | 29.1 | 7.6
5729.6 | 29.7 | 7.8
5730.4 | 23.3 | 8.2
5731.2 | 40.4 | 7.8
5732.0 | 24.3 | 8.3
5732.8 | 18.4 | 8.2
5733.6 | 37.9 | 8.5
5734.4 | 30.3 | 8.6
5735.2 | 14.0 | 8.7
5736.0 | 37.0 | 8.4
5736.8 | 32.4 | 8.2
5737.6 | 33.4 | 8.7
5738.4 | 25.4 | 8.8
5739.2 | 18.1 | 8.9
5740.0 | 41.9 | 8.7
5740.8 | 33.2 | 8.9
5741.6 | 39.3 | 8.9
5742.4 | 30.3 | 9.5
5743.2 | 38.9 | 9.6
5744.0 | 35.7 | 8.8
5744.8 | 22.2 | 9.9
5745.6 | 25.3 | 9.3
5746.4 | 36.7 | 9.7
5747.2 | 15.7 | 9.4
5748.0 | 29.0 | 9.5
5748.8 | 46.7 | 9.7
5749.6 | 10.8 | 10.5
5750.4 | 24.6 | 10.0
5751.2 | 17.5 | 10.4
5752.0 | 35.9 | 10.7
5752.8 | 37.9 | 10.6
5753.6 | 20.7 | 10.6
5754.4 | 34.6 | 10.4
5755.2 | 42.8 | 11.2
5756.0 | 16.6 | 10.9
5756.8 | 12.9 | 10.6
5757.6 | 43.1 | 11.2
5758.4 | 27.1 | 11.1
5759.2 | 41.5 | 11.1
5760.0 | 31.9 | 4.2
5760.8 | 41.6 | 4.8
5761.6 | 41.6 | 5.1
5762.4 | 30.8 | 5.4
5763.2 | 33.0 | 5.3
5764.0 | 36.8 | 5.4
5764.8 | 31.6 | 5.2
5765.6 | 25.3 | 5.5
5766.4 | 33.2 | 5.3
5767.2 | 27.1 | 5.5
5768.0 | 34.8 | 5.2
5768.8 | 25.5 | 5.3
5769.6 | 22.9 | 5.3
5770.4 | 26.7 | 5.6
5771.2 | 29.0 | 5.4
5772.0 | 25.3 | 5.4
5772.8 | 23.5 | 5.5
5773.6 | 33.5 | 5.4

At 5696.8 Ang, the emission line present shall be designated [O III] 5007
